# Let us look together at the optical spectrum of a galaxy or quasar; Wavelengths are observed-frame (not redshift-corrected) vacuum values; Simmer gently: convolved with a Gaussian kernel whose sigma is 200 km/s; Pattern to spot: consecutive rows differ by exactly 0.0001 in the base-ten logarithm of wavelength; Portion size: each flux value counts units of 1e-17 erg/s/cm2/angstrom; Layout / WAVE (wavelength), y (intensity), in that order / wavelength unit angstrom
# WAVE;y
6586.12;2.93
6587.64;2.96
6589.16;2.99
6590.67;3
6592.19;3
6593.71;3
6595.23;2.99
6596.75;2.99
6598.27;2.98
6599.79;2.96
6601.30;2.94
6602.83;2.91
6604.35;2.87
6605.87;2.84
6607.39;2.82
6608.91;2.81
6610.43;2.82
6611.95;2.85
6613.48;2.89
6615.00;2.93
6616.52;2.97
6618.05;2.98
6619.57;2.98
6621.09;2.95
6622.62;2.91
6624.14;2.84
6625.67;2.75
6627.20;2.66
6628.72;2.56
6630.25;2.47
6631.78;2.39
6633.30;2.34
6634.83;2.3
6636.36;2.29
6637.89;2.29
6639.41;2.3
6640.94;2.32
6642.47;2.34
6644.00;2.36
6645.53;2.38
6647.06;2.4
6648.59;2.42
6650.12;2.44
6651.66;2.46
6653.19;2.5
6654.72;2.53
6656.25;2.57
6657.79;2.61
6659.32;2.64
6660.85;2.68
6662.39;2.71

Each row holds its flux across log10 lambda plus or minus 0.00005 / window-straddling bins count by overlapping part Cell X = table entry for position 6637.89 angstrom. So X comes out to 2.29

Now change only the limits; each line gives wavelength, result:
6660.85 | 2.68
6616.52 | 2.97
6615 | 2.93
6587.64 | 2.96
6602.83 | 2.91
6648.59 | 2.42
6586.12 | 2.93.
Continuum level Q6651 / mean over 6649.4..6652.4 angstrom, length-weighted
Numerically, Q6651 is 2.44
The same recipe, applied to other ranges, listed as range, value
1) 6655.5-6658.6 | 2.59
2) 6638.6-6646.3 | 2.34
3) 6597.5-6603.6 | 2.95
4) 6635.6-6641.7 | 2.3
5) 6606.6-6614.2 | 2.84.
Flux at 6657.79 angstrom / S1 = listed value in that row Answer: 2.61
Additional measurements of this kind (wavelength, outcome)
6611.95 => 2.85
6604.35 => 2.87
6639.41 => 2.3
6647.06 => 2.4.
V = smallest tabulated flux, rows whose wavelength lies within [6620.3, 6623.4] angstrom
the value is 2.91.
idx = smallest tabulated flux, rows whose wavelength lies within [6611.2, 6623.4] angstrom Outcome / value 2.85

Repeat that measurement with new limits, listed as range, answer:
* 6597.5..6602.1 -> 2.94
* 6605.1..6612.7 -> 2.81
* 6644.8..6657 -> 2.38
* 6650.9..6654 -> 2.46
